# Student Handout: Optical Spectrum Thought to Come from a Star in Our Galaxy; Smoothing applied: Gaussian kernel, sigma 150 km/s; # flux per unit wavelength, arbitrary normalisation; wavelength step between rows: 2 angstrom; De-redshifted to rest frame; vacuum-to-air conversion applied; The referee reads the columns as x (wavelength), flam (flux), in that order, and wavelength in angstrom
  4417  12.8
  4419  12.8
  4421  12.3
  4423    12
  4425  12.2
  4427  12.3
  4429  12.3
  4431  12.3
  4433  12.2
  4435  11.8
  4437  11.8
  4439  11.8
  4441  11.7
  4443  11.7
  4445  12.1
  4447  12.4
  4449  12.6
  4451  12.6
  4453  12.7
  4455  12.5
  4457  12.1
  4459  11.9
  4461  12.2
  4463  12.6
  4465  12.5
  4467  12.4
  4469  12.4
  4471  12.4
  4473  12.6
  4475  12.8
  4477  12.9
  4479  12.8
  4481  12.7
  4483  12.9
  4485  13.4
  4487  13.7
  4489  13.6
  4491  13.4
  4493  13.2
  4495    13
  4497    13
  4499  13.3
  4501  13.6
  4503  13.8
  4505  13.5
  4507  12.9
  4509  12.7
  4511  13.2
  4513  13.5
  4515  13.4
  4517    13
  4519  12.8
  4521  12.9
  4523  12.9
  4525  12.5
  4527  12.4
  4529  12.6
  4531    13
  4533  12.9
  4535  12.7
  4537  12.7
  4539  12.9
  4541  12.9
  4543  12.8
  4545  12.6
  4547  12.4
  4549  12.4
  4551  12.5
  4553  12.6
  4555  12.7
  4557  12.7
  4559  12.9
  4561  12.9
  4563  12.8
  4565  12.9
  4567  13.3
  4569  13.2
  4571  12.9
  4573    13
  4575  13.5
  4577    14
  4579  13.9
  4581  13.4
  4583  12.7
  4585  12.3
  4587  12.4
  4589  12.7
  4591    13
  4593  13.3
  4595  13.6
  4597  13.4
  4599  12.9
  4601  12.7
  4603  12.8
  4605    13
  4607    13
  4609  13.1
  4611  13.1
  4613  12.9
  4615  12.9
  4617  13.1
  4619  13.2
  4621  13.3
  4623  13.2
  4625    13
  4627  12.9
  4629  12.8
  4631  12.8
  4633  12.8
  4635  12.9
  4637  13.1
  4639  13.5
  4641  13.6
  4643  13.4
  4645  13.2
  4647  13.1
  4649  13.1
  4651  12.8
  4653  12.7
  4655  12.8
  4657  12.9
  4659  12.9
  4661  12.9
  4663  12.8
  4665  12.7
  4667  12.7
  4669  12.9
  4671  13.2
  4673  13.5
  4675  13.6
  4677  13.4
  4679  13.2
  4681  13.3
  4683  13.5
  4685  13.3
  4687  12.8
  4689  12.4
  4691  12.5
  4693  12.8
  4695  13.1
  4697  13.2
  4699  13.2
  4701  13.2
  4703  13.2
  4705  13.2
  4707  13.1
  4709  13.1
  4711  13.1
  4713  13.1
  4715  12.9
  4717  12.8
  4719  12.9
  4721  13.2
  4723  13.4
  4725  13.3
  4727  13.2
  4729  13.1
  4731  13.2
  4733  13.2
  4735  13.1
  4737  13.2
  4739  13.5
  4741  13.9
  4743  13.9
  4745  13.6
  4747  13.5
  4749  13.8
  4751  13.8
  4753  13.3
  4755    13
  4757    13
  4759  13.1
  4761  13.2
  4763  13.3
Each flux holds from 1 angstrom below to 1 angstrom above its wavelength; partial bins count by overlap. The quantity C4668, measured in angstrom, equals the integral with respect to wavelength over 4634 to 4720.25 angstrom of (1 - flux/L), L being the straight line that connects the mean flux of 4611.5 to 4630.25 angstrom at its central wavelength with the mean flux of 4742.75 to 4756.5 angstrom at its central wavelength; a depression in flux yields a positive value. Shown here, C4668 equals 1.2 angstrom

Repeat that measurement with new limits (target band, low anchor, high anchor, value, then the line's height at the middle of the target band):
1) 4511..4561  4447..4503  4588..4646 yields 0.5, 12.9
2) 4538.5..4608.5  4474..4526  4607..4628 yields 0.8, 13.1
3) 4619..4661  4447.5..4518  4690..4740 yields 0.0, 13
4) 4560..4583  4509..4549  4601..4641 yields -0.5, 12.9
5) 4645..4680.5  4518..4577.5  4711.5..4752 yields 0.3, 13.1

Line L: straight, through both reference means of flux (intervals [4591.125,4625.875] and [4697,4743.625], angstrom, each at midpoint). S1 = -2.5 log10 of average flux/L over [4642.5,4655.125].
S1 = 0.01 mag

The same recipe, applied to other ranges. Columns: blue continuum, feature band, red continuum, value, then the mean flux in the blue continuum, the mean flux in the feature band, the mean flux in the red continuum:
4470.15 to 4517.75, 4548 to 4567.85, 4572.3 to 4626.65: 0.03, 13.1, 12.8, 13.1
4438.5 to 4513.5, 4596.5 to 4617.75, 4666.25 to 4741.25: 0.00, 12.8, 13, 13.1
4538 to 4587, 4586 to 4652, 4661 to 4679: 0.00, 12.9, 13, 13.1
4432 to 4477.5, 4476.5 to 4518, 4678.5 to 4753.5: -0.07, 12.3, 13.2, 13.2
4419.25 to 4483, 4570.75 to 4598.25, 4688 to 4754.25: -0.03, 12.3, 13.2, 13.2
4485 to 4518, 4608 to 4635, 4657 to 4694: 0.01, 13.3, 13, 13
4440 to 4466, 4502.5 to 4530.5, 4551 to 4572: -0.03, 12.3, 13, 12.9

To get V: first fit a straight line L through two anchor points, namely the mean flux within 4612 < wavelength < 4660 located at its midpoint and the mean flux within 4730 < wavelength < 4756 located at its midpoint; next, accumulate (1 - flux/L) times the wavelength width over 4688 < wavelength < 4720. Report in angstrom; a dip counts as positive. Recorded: 0.8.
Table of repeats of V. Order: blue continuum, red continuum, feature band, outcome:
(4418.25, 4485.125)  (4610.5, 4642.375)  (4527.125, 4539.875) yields -0.08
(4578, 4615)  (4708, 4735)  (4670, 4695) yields -0.08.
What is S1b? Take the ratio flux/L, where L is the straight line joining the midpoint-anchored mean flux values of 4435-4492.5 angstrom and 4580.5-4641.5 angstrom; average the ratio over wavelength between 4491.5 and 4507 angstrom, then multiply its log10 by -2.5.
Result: -0.056 mag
